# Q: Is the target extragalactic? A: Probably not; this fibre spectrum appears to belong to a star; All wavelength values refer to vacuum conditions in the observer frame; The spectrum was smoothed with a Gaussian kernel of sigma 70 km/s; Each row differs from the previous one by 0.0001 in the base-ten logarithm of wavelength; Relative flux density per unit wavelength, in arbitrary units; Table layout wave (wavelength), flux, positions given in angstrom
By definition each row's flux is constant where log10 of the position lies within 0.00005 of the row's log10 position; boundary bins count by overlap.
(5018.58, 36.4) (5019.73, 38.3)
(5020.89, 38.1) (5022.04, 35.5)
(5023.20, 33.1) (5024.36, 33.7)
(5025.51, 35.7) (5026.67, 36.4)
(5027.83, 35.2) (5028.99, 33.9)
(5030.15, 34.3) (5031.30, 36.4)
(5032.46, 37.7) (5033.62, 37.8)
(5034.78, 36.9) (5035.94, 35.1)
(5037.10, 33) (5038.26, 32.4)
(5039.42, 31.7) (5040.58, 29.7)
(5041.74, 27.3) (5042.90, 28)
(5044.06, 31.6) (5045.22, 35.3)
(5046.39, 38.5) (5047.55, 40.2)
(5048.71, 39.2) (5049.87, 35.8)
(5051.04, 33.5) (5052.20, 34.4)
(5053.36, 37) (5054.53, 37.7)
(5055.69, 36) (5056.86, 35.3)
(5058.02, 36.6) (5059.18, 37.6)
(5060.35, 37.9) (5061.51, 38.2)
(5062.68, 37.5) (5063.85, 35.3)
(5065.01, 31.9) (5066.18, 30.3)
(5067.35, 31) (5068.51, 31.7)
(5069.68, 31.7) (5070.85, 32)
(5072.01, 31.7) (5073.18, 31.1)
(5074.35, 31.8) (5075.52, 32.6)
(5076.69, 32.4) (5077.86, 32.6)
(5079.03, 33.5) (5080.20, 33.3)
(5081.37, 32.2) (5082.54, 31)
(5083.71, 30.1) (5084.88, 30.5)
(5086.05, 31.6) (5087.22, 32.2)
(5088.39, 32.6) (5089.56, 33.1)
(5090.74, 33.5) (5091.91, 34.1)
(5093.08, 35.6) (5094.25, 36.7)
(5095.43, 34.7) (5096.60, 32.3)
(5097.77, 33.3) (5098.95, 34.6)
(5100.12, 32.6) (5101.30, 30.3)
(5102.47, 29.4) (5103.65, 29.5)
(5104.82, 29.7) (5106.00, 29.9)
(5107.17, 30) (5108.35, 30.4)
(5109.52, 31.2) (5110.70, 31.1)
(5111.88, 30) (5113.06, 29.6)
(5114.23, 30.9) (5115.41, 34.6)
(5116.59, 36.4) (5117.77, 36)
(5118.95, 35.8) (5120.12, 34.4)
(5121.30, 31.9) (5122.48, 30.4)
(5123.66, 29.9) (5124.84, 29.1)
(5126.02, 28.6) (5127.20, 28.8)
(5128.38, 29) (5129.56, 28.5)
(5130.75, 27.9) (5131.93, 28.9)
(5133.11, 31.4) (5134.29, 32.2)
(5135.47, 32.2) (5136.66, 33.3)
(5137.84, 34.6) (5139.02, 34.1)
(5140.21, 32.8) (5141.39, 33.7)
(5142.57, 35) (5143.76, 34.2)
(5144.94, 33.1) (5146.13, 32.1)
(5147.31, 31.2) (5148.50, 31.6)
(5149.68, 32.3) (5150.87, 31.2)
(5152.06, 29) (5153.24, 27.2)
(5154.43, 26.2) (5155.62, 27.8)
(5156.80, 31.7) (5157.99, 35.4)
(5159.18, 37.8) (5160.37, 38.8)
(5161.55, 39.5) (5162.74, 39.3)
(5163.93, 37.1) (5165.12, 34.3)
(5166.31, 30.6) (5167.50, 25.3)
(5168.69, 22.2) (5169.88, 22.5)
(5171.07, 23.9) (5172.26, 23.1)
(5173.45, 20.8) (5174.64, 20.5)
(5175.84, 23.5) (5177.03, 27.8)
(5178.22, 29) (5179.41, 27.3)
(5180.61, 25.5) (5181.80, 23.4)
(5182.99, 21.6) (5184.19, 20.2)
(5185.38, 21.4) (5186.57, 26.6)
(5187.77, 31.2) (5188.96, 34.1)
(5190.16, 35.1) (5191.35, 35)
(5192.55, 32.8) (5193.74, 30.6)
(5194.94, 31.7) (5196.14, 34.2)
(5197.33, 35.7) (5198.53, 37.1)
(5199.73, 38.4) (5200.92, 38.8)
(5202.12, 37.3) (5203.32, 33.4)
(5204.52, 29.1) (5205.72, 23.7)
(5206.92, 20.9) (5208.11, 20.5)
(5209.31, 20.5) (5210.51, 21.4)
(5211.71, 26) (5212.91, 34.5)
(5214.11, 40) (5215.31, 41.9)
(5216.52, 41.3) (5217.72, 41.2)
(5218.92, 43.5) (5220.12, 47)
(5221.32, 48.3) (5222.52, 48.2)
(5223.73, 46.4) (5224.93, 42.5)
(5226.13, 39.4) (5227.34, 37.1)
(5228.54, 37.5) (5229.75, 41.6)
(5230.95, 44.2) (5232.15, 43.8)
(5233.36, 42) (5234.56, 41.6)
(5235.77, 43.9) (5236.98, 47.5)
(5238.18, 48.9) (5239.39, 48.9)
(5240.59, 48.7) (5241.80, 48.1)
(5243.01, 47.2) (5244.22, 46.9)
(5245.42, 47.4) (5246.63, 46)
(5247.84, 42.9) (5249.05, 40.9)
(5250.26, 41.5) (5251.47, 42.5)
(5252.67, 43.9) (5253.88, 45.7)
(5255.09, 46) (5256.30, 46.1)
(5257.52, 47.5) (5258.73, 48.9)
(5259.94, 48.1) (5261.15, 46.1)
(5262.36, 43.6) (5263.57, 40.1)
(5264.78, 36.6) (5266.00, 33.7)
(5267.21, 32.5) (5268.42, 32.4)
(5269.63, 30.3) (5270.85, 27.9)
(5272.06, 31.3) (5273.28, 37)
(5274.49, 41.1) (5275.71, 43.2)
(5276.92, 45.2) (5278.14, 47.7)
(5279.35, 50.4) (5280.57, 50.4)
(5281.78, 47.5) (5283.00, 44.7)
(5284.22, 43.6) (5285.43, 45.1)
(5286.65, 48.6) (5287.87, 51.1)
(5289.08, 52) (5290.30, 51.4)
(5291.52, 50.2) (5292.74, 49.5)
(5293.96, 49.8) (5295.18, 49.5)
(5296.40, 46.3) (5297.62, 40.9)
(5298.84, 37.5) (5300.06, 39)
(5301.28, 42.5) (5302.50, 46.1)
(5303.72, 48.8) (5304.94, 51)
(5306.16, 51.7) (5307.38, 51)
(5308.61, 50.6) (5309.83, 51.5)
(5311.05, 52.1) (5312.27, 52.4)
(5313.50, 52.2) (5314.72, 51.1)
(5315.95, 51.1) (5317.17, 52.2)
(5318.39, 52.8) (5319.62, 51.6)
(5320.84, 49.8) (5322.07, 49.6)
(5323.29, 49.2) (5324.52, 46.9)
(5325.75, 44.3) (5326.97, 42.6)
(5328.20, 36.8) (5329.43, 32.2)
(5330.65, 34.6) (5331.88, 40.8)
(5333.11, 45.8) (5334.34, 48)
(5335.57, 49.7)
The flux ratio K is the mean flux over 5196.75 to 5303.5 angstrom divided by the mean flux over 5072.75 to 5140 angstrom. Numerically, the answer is 1.30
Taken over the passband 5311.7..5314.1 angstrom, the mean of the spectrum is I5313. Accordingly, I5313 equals 52.2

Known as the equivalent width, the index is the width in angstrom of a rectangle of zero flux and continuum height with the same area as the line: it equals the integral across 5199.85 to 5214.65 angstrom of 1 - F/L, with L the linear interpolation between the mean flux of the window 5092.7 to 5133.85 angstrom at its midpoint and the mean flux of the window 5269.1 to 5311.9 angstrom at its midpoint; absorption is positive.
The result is 3.8 angstrom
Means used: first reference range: 31.5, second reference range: 45.7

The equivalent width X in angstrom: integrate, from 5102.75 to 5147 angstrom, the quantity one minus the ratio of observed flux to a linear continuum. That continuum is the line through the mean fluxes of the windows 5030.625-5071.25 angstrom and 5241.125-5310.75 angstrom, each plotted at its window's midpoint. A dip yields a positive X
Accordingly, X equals 7.3 angstrom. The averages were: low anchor 34.6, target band 31.6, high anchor 44.6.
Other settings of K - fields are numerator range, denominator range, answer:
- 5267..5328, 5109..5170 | 1.45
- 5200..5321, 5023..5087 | 1.27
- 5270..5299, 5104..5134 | 1.45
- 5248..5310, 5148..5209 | 1.49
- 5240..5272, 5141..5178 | 1.39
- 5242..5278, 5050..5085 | 1.24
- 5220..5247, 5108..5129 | 1.42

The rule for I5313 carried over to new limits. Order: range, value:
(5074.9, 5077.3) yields 32.4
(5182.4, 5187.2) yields 22.5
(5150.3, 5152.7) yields 30.1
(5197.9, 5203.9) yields 37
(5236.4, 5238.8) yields 48.3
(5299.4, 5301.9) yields 40.7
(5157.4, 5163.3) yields 38.2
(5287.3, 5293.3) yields 50.9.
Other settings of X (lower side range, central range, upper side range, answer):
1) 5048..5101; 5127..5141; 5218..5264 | 2.4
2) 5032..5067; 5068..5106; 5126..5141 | 1.1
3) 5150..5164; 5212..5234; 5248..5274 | -2.6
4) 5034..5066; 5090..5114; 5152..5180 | 0.3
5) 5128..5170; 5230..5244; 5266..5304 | -2.3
